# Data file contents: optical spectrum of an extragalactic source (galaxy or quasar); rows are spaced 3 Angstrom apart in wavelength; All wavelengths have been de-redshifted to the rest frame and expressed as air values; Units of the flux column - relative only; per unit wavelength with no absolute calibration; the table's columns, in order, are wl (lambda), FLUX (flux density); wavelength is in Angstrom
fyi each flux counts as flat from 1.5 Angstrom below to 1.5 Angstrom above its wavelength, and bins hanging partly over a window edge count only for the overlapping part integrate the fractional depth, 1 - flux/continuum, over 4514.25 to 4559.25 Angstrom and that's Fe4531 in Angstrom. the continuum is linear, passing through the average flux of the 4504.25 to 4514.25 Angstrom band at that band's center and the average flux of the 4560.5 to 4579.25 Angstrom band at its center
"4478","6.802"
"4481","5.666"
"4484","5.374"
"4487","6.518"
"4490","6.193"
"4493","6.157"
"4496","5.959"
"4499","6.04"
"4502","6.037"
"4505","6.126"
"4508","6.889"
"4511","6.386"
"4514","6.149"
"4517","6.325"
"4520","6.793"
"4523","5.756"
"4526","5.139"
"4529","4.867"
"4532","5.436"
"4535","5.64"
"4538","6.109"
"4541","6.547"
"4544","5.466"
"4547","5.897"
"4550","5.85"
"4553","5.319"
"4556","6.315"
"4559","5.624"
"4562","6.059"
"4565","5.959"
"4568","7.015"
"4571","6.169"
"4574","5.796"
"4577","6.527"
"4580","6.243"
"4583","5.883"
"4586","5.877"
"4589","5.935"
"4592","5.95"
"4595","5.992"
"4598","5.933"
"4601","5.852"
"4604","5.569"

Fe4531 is 3.8 Angstrom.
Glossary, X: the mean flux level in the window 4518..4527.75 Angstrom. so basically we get 5.89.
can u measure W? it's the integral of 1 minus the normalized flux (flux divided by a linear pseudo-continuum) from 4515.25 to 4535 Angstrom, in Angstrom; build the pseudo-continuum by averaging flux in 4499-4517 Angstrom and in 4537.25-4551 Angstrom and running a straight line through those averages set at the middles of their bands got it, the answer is 1.37 Angstrom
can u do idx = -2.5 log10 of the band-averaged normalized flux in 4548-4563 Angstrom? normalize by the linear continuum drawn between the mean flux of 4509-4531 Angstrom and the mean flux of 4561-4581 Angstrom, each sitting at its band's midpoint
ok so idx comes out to 0.06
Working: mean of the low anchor 5.93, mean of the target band 5.83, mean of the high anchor 6.26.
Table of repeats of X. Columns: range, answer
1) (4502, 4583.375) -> 6.01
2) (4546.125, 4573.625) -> 6.02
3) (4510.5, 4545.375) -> 5.87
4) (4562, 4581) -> 6.27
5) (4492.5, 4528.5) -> 6.11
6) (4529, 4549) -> 5.78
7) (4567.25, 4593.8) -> 6.13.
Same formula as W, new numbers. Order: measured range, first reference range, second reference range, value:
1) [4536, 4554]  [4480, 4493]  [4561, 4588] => 0.67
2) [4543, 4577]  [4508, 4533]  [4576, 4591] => 0.20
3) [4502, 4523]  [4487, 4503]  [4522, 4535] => -2.46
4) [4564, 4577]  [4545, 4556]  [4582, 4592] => -0.97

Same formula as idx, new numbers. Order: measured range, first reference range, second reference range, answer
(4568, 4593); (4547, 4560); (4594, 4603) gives -0.05 mag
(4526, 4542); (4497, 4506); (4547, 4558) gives 0.05 mag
